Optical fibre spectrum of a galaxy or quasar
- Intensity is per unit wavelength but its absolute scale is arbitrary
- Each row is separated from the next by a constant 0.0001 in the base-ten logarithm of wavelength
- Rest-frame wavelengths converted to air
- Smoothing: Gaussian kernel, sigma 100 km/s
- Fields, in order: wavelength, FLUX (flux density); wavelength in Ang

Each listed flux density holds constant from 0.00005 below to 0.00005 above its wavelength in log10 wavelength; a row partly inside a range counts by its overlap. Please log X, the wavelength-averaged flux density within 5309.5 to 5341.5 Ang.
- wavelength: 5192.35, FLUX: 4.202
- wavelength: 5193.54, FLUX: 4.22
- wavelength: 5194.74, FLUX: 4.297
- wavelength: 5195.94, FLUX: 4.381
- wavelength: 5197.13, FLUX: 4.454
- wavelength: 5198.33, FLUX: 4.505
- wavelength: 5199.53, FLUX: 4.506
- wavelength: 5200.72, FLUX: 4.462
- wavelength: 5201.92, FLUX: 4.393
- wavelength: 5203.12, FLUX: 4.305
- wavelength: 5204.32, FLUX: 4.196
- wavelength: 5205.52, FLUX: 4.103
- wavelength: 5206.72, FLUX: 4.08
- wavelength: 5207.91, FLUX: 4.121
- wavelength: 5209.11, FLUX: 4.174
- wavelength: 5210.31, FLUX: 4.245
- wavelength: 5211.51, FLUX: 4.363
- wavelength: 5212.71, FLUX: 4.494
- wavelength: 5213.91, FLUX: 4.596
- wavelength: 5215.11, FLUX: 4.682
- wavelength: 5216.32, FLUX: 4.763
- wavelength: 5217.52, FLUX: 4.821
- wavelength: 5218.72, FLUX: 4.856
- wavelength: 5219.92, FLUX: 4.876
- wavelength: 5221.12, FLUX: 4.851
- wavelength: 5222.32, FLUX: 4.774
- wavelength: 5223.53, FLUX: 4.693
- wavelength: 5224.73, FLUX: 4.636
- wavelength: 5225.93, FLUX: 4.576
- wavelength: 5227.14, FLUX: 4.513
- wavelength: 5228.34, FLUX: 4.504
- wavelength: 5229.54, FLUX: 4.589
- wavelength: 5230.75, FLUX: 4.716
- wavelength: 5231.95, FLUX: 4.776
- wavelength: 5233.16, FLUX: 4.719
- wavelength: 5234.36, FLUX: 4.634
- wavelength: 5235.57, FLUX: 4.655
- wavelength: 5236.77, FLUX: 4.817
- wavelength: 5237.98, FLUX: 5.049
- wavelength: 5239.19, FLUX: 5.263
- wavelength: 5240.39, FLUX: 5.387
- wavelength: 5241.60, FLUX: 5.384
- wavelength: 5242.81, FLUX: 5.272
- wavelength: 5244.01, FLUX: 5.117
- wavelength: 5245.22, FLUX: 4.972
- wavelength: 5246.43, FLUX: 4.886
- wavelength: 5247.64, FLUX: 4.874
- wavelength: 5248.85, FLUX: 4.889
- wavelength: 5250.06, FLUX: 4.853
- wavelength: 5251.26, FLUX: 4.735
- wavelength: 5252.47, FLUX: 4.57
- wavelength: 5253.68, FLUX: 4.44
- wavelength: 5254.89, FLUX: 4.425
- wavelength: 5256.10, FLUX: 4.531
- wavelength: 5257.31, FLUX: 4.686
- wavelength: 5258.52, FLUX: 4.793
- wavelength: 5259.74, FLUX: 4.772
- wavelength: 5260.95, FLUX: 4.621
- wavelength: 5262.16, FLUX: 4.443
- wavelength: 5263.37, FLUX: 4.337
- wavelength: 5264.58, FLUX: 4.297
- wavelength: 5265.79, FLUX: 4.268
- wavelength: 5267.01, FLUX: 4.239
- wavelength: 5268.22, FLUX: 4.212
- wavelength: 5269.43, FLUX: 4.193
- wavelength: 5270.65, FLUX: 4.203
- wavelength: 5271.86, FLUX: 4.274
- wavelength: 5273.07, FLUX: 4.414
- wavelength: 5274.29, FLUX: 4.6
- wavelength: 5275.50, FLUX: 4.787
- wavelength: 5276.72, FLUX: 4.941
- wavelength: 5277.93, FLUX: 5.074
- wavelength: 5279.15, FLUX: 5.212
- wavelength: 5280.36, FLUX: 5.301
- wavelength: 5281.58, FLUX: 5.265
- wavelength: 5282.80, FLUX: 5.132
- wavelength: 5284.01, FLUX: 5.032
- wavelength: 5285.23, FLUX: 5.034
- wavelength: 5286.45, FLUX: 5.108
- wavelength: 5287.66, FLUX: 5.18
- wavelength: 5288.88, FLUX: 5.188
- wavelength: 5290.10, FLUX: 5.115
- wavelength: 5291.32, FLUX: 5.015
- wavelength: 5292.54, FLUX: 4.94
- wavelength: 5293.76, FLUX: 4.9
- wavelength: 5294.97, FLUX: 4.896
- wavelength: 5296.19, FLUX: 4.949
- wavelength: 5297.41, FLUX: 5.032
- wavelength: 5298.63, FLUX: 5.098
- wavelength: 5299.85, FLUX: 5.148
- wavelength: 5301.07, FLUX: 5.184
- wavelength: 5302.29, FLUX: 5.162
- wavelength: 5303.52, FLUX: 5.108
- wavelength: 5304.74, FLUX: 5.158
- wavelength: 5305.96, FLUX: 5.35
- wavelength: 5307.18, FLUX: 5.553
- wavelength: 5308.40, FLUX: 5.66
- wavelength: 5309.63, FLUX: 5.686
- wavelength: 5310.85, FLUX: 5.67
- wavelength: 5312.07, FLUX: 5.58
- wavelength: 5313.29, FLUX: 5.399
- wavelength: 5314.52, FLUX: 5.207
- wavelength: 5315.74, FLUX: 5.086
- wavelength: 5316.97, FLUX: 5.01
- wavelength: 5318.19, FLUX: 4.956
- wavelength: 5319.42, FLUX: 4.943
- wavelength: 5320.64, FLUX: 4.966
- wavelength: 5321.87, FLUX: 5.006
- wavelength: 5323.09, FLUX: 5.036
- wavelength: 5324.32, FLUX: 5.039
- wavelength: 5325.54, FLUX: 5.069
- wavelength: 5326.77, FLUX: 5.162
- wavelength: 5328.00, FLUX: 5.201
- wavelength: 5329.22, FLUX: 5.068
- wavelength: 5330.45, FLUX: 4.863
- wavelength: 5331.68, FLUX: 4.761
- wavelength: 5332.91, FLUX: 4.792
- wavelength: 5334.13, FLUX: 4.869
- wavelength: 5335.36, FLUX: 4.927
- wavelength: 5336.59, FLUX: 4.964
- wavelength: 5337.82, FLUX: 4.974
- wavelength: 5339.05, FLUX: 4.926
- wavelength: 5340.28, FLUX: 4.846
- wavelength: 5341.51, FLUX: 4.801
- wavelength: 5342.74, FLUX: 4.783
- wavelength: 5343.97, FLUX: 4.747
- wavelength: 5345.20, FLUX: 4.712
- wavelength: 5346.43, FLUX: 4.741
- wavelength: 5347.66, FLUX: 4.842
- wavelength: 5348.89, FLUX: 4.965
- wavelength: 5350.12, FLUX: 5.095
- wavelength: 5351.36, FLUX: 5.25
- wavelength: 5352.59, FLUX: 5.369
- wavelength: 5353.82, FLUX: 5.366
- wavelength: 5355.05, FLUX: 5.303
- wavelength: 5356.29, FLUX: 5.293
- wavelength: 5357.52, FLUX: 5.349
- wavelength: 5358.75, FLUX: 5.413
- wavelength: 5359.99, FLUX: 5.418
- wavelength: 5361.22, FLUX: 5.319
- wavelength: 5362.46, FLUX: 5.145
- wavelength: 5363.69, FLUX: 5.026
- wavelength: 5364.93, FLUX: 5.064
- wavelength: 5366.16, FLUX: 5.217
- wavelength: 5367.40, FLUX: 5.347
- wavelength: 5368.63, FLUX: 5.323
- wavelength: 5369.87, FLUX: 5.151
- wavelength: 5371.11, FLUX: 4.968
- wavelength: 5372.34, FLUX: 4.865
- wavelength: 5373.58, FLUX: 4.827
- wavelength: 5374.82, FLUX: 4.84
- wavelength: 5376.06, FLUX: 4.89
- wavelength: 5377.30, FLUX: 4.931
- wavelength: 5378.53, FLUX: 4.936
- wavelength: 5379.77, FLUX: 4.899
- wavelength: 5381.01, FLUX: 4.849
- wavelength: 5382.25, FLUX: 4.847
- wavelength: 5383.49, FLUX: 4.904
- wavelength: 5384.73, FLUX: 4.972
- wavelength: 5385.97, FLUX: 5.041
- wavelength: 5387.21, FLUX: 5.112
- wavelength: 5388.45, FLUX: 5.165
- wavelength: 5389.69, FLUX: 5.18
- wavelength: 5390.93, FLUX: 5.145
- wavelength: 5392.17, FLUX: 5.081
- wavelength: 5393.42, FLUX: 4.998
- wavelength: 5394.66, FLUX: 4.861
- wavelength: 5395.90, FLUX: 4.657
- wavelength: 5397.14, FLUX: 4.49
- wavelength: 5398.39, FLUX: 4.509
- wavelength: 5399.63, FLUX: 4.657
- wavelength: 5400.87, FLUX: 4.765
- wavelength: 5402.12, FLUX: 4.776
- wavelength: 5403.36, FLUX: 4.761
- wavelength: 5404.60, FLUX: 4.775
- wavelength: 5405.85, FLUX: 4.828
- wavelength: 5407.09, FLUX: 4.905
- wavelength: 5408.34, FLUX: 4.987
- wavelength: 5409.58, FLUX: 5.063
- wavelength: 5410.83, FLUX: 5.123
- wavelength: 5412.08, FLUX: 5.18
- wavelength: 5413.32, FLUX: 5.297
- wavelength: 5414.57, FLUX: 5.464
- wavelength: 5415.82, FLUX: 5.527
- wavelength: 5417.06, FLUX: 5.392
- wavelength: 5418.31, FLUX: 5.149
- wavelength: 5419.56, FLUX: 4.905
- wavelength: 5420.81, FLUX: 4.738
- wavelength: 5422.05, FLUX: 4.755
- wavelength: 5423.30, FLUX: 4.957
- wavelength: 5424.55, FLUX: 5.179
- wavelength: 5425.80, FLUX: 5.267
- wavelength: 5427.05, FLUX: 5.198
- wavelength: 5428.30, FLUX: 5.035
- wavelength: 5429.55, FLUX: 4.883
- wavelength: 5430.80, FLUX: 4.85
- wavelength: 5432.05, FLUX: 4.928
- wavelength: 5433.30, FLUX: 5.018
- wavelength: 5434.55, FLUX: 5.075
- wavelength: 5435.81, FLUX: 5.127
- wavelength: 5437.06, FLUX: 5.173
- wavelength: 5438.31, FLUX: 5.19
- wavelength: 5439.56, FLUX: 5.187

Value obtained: 5.06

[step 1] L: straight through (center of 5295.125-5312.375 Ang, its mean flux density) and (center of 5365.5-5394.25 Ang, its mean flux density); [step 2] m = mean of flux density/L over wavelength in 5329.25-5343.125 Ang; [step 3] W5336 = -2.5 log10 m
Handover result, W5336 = 0.07 mag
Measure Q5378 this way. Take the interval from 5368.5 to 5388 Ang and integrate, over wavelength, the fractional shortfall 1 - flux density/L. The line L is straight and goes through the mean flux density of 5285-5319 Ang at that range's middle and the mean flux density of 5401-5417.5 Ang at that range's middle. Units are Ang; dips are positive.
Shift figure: 0.6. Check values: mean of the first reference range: 5.19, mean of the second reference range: 5.07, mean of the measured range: 4.95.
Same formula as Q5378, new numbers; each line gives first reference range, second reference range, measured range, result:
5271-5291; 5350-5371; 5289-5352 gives 0.57 Ang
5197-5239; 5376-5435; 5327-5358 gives -0.98 Ang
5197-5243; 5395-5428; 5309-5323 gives -1.22 Ang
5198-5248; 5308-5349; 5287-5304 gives -0.50 Ang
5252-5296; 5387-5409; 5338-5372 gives -1.96 Ang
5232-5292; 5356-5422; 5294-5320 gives -1.85 Ang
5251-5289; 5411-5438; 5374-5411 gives 0.89 Ang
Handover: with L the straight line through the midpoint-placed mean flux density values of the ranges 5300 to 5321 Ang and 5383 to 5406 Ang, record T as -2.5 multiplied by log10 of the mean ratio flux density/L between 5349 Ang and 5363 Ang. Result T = -0.05 mag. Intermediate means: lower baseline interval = 5.28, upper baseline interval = 4.88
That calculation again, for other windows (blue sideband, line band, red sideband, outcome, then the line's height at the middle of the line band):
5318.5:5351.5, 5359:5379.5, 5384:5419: -0.03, 4.97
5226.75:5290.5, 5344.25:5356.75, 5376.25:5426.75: -0.04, 4.91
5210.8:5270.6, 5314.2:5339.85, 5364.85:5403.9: -0.03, 4.84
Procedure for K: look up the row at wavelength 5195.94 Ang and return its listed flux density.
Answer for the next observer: 4.381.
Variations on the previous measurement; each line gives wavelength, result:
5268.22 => 4.212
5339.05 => 4.926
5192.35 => 4.202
